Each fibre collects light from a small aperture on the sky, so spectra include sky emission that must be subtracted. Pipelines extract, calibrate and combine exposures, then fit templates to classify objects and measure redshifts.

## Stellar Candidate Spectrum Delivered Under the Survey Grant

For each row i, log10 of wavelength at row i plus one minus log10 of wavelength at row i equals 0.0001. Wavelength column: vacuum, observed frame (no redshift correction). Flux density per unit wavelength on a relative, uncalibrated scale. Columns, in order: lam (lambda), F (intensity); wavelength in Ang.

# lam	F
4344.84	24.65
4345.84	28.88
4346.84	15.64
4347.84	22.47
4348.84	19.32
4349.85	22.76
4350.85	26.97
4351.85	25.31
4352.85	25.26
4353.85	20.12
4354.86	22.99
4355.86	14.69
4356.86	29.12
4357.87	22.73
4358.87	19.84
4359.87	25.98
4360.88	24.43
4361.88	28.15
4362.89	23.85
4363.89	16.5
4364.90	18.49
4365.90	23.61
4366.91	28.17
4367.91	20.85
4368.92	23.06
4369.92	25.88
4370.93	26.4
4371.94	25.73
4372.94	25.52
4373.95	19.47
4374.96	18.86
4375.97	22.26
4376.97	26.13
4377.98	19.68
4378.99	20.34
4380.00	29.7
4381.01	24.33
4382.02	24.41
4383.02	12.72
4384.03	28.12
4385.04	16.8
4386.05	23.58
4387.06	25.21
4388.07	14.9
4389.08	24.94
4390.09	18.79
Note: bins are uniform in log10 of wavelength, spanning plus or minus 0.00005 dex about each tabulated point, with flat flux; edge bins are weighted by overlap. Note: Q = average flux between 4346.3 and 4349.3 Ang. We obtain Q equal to 19.3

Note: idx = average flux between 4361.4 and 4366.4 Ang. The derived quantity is 22.1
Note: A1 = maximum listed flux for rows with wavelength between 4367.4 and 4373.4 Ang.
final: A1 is 26.4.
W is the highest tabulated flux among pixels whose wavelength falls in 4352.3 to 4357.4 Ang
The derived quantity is 29.12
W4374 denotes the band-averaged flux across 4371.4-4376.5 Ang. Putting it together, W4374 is 22.4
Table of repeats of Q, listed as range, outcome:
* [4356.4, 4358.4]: 25.7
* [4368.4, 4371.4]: 25.1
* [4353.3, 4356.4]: 19.5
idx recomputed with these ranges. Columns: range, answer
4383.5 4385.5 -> 22.5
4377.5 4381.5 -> 23.5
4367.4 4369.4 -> 22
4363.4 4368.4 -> 21.5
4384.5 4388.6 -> 20.2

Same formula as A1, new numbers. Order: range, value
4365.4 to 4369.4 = 28.17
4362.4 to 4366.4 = 23.85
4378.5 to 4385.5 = 29.7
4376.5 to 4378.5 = 26.13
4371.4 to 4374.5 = 25.73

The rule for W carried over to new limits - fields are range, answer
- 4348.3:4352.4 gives 26.97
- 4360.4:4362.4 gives 28.15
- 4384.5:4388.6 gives 25.21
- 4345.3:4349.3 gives 28.88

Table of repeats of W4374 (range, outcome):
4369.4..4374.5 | 24.5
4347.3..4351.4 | 22.8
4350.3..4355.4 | 24.1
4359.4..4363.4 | 25.6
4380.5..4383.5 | 20.6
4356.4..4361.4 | 24.4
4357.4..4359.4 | 21.4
